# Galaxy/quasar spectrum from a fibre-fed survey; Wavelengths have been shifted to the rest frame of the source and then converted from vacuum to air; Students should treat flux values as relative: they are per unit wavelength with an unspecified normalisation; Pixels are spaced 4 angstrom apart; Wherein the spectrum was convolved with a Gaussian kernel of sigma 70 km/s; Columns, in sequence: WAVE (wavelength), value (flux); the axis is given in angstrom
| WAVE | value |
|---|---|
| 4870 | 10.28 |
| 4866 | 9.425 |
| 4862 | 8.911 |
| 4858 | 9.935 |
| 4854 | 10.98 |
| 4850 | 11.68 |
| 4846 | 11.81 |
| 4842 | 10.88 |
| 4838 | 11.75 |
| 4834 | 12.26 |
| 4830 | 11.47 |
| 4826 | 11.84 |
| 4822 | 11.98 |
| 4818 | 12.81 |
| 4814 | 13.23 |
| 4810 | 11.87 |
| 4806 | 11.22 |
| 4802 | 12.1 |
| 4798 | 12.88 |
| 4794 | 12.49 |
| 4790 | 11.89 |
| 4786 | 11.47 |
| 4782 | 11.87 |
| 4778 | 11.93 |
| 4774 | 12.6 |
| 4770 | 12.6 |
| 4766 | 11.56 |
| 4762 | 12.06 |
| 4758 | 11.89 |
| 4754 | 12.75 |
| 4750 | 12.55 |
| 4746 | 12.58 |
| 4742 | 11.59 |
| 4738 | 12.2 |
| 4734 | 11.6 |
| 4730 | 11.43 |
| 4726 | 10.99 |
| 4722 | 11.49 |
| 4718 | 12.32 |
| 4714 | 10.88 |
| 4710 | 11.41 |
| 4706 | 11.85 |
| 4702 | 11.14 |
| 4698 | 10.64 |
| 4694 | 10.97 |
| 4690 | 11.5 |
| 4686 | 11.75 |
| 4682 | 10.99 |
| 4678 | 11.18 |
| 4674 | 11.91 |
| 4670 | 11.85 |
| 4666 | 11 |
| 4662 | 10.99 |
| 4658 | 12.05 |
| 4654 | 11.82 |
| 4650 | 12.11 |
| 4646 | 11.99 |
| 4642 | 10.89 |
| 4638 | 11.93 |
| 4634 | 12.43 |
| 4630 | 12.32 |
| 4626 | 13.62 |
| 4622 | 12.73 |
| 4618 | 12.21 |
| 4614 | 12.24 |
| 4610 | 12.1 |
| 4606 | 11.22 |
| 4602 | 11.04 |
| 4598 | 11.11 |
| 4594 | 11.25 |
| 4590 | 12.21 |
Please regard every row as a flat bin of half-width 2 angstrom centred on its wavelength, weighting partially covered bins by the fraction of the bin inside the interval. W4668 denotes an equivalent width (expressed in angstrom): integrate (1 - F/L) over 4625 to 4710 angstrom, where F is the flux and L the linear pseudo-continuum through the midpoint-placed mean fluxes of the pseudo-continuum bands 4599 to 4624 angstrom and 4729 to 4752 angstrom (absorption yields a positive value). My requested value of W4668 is 2.2 angstrom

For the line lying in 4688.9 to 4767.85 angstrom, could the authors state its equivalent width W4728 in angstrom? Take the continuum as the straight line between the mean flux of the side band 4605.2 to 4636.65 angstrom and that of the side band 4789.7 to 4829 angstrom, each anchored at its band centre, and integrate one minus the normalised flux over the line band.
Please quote 4.0 angstrom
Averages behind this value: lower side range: 12.4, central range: 11.7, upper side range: 12.2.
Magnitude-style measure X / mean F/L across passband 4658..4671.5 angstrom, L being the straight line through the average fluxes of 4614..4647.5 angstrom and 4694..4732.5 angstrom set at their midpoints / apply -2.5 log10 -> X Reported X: 0.05 mag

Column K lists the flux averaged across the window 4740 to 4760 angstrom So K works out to 12.3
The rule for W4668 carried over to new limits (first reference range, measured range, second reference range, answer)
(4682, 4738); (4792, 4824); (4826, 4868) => -3.6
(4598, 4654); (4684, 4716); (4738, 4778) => 2.3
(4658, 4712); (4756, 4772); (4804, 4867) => -0.9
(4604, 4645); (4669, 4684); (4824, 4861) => 0.6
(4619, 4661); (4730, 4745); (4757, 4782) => 0.4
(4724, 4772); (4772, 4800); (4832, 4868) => -1.5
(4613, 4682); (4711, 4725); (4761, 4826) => 0.6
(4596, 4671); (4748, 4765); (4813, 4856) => -0.6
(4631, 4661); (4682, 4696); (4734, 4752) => 0.8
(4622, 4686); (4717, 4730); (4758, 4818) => 0.5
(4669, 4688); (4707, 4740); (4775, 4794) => 0.4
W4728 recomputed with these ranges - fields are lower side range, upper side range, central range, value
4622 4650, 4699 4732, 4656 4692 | 1.12 angstrom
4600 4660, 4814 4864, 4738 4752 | -0.63 angstrom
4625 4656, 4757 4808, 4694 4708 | 1.04 angstrom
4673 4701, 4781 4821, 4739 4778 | -1.28 angstrom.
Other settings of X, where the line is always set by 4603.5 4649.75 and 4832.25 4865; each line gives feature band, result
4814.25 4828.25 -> -0.112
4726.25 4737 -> 0.009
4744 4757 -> -0.098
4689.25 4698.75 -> 0.072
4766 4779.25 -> -0.084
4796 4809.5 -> -0.078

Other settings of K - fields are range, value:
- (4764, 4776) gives 12.3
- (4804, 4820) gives 12.3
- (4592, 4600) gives 11.2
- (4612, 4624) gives 12.4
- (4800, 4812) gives 11.7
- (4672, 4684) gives 11.4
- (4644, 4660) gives 12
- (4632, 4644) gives 11.8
